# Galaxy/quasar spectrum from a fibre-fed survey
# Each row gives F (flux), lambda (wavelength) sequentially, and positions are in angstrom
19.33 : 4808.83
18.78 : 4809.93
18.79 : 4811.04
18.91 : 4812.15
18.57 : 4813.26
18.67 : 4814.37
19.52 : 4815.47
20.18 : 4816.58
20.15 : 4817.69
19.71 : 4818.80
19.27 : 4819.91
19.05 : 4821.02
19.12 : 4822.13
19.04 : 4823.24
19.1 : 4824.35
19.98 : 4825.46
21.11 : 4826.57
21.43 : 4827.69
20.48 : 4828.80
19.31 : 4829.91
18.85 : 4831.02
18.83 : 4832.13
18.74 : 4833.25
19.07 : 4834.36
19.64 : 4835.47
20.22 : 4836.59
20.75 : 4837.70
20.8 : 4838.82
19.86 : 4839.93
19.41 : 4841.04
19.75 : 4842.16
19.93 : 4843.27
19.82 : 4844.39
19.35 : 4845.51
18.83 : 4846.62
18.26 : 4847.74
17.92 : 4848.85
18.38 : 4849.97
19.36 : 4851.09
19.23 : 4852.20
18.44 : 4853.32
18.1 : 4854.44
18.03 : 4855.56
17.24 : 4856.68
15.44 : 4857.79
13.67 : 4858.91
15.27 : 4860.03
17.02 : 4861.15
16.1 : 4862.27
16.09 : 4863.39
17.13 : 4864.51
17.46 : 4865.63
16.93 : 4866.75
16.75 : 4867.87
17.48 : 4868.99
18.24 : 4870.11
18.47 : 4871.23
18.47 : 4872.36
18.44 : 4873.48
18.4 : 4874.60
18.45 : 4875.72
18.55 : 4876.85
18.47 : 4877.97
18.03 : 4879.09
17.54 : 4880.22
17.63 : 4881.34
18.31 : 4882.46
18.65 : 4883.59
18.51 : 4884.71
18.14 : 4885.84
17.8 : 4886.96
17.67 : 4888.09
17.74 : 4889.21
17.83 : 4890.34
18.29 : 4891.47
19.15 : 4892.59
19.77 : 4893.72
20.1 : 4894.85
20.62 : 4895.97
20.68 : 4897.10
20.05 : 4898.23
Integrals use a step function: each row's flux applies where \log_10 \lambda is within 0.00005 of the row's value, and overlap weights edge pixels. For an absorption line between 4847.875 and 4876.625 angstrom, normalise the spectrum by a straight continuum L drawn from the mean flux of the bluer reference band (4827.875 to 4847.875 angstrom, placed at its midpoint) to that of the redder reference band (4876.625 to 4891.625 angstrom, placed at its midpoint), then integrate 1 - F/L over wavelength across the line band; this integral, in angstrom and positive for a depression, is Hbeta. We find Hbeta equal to 2.0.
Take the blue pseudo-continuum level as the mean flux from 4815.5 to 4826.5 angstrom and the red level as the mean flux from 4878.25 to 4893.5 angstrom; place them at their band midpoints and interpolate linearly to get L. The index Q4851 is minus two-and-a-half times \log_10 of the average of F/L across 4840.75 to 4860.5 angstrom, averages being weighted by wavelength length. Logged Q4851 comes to 0.047 mag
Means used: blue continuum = 19.6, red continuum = 18.1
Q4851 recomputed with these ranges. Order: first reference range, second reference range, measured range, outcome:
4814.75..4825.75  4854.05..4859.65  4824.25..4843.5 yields -0.087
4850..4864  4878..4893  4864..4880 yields -0.020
